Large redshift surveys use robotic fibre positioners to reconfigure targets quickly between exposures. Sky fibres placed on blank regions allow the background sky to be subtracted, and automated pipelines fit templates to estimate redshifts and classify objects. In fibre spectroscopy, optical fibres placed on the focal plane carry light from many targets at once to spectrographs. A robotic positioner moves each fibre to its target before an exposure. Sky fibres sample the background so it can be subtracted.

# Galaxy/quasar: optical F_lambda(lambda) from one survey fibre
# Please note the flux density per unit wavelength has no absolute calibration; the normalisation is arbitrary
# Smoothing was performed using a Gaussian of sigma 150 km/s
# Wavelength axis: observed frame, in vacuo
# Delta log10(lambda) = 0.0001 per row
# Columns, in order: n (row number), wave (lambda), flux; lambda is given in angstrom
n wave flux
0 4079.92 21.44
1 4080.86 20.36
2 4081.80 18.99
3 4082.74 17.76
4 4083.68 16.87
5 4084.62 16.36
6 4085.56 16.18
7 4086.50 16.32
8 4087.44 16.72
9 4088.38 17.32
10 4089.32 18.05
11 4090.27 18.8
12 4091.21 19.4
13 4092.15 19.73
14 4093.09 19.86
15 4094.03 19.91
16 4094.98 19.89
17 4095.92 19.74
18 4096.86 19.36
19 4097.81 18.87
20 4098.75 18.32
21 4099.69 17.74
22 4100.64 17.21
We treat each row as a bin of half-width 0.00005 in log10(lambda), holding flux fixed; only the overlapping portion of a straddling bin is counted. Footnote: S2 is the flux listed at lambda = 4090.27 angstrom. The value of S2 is 18.8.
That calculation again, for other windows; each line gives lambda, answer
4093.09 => 19.86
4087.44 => 16.72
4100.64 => 17.21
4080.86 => 20.36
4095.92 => 19.74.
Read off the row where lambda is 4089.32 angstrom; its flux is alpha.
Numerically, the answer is 18.05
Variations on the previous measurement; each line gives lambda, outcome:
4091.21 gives 19.4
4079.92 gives 21.44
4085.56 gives 16.18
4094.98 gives 19.89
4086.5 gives 16.32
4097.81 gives 18.87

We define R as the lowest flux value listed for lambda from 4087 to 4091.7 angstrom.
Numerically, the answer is 16.72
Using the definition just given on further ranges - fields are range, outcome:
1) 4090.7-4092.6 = 19.4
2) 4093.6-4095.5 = 19.89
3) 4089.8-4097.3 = 18.8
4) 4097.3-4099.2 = 18.32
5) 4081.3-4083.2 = 17.76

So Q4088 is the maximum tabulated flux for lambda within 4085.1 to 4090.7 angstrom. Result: 18.8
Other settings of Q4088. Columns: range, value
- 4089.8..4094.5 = 19.91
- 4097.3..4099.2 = 18.87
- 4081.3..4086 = 18.99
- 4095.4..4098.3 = 19.74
